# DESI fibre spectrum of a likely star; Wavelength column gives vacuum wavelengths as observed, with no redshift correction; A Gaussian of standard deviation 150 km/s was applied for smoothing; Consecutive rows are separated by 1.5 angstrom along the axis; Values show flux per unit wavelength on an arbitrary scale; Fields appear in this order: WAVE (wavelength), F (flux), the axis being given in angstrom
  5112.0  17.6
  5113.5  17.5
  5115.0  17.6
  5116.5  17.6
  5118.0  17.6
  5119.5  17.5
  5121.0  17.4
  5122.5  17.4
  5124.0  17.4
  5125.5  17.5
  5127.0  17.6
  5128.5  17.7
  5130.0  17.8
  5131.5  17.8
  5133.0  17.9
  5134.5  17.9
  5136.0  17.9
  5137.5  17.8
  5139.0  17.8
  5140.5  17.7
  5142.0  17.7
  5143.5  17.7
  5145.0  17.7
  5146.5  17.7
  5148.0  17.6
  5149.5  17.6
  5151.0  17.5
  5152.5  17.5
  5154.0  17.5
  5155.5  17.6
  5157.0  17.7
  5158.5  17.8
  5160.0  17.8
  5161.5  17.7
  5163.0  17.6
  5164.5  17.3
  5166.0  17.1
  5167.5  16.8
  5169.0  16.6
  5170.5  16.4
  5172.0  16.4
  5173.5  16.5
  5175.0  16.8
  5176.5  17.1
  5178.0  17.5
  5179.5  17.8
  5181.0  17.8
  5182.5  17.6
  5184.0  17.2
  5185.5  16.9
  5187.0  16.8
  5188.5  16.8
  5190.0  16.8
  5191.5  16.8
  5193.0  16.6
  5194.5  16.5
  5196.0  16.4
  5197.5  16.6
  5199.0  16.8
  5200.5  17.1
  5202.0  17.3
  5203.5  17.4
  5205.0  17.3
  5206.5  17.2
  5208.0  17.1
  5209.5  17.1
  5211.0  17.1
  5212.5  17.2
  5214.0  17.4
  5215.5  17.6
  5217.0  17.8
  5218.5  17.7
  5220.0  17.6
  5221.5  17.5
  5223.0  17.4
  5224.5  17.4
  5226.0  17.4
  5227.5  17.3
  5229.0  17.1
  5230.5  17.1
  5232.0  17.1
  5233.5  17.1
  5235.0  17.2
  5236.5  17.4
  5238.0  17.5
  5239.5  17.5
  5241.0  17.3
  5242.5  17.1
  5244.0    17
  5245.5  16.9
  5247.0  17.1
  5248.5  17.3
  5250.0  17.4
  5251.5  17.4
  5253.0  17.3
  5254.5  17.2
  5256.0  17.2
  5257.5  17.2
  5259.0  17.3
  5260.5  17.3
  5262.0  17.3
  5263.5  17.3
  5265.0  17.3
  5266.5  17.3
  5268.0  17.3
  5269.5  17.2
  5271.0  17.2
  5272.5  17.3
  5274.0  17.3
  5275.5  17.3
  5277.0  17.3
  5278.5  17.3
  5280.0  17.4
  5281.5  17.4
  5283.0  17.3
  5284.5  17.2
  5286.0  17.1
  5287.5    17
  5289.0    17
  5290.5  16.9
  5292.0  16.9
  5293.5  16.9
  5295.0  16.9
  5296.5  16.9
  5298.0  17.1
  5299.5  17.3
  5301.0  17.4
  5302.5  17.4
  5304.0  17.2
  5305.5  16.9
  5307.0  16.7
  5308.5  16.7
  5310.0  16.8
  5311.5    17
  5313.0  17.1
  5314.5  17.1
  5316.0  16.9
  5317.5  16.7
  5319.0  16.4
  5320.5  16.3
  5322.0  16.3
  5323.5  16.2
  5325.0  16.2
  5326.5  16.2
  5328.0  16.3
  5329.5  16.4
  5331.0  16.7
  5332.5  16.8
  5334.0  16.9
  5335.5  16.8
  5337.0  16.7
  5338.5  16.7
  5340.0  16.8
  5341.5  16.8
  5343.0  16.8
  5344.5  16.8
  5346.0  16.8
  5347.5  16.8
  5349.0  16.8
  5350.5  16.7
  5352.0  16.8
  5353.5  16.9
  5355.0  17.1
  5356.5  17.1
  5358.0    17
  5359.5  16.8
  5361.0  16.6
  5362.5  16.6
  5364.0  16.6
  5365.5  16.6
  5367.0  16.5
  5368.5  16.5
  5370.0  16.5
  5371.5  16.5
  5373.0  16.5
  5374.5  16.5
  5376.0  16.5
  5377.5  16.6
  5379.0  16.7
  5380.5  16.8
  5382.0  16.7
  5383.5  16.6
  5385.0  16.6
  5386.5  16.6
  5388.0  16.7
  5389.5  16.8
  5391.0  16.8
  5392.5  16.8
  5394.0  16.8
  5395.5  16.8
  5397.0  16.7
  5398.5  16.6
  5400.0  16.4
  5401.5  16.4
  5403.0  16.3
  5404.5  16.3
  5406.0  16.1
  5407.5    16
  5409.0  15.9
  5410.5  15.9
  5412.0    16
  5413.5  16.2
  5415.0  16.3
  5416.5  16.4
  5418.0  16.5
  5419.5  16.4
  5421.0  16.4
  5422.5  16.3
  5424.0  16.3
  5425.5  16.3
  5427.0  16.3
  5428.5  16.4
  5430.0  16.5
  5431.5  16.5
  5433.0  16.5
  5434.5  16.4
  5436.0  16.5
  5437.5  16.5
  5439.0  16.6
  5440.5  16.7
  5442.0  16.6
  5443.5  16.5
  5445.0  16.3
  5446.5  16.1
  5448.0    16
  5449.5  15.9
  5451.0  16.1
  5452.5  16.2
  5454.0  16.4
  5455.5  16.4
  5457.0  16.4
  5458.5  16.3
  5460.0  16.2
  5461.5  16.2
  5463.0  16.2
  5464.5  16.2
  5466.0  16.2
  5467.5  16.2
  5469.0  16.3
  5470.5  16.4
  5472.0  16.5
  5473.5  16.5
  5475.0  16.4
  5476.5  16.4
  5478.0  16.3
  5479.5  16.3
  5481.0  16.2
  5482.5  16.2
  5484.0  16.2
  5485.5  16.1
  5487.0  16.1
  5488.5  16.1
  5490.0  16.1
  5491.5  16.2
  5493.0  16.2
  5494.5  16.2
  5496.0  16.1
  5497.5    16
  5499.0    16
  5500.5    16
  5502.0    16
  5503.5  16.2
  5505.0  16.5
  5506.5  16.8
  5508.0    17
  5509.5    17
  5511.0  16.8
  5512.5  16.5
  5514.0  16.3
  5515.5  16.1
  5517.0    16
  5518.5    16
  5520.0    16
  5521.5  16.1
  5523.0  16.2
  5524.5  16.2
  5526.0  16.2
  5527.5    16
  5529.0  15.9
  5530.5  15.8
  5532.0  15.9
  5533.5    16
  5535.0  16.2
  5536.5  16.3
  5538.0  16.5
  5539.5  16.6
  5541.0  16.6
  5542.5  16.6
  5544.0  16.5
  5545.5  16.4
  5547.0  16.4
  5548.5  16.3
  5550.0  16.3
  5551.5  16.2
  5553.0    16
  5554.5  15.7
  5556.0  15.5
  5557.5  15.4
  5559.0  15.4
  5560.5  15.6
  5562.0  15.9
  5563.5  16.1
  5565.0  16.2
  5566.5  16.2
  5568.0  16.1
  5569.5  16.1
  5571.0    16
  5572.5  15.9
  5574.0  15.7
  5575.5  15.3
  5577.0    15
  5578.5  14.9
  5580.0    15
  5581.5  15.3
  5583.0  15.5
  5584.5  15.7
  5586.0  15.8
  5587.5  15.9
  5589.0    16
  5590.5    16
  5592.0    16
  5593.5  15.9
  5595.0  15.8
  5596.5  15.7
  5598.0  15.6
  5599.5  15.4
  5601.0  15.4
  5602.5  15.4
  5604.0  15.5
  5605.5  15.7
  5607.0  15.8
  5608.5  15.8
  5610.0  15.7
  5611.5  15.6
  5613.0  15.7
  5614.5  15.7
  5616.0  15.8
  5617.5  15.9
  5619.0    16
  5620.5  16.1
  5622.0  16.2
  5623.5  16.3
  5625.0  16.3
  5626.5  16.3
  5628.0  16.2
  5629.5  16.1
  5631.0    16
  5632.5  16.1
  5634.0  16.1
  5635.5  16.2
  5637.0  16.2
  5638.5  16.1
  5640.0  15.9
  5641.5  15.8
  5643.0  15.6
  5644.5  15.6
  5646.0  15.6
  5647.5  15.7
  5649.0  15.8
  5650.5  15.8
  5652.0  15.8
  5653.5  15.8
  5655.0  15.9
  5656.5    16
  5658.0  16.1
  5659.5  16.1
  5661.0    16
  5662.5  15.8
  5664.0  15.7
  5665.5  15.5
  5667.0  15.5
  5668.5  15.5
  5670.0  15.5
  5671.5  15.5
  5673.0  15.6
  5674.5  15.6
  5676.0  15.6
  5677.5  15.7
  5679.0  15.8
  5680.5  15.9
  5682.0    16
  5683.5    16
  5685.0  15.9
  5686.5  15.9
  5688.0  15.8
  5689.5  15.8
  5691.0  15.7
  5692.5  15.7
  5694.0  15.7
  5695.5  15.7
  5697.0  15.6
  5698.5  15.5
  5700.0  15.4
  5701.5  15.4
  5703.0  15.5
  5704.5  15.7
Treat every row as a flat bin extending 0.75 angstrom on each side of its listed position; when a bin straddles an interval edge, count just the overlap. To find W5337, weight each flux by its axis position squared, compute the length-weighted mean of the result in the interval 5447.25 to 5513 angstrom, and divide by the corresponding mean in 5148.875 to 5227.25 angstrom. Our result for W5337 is 1.06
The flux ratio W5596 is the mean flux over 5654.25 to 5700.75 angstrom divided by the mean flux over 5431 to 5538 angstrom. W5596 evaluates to 1.0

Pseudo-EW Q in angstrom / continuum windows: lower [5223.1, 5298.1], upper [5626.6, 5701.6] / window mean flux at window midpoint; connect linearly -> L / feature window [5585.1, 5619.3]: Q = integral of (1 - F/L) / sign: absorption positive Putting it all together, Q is 0.6 angstrom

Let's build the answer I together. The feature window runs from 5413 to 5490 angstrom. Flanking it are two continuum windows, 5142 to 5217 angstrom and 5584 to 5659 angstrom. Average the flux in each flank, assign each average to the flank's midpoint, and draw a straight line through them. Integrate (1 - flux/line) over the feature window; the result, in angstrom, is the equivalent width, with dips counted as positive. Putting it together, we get 0.3 angstrom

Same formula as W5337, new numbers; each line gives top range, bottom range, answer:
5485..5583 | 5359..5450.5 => 1.02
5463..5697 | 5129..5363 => 1.05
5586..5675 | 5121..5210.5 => 1.09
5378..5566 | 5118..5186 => 1.05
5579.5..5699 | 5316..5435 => 1.05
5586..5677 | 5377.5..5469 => 1.04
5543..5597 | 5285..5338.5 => 1.04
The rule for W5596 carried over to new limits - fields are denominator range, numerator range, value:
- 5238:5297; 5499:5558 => 0.94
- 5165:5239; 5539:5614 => 0.92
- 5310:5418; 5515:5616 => 0.96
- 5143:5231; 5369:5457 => 0.95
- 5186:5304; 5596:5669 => 0.92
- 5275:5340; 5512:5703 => 0.94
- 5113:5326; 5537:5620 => 0.92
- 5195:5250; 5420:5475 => 0.95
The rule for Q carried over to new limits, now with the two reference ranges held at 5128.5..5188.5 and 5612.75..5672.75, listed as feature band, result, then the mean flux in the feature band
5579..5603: 0.6 angstrom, 15.6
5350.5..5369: 0.0 angstrom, 16.8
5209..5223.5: -0.2 angstrom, 17.4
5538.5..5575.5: 0.2 angstrom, 16.1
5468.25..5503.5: 0.4 angstrom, 16.2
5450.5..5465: 0.2 angstrom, 16.3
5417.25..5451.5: 0.4 angstrom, 16.4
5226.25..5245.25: 0.0 angstrom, 17.2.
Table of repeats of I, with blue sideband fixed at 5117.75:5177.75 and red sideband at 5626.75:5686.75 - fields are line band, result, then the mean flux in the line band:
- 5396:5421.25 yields 0.52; 16.3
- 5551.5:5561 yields 0.30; 15.6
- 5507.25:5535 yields 0.09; 16.2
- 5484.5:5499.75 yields 0.24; 16.1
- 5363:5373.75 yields 0.15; 16.5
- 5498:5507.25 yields 0.05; 16.2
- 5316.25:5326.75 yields 0.34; 16.4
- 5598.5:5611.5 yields 0.34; 15.6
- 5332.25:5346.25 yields 0.05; 16.8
